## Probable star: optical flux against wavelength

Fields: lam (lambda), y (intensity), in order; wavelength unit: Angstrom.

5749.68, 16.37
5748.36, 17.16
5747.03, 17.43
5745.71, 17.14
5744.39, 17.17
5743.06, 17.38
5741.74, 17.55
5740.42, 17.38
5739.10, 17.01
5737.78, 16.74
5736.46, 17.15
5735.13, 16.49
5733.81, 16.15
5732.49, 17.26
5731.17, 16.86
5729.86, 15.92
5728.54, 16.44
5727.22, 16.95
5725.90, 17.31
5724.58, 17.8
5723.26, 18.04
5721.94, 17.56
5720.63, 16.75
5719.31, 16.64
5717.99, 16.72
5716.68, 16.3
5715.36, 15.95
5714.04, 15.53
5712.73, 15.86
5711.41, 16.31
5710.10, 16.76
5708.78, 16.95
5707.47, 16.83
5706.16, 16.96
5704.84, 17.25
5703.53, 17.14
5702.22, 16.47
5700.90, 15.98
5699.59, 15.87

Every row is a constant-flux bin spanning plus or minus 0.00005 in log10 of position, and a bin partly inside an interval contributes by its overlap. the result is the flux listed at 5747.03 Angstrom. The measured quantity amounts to 17.43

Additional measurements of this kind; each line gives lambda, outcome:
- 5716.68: 16.3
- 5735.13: 16.49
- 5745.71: 17.14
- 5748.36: 17.16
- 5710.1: 16.76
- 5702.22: 16.47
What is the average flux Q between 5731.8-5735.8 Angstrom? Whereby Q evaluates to 16.6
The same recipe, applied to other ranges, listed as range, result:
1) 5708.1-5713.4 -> 16.5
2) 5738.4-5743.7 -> 17.3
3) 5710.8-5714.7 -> 15.9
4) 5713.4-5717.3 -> 15.9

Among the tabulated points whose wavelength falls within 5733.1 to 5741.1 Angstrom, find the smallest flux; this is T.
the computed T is 16.15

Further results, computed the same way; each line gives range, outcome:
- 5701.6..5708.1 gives 16.47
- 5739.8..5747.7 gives 17.14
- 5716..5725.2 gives 16.3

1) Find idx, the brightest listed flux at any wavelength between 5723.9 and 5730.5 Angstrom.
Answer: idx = 17.8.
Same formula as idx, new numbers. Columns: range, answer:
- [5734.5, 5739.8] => 17.15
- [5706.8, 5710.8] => 16.95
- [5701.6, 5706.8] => 17.25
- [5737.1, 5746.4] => 17.55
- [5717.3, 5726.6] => 18.04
